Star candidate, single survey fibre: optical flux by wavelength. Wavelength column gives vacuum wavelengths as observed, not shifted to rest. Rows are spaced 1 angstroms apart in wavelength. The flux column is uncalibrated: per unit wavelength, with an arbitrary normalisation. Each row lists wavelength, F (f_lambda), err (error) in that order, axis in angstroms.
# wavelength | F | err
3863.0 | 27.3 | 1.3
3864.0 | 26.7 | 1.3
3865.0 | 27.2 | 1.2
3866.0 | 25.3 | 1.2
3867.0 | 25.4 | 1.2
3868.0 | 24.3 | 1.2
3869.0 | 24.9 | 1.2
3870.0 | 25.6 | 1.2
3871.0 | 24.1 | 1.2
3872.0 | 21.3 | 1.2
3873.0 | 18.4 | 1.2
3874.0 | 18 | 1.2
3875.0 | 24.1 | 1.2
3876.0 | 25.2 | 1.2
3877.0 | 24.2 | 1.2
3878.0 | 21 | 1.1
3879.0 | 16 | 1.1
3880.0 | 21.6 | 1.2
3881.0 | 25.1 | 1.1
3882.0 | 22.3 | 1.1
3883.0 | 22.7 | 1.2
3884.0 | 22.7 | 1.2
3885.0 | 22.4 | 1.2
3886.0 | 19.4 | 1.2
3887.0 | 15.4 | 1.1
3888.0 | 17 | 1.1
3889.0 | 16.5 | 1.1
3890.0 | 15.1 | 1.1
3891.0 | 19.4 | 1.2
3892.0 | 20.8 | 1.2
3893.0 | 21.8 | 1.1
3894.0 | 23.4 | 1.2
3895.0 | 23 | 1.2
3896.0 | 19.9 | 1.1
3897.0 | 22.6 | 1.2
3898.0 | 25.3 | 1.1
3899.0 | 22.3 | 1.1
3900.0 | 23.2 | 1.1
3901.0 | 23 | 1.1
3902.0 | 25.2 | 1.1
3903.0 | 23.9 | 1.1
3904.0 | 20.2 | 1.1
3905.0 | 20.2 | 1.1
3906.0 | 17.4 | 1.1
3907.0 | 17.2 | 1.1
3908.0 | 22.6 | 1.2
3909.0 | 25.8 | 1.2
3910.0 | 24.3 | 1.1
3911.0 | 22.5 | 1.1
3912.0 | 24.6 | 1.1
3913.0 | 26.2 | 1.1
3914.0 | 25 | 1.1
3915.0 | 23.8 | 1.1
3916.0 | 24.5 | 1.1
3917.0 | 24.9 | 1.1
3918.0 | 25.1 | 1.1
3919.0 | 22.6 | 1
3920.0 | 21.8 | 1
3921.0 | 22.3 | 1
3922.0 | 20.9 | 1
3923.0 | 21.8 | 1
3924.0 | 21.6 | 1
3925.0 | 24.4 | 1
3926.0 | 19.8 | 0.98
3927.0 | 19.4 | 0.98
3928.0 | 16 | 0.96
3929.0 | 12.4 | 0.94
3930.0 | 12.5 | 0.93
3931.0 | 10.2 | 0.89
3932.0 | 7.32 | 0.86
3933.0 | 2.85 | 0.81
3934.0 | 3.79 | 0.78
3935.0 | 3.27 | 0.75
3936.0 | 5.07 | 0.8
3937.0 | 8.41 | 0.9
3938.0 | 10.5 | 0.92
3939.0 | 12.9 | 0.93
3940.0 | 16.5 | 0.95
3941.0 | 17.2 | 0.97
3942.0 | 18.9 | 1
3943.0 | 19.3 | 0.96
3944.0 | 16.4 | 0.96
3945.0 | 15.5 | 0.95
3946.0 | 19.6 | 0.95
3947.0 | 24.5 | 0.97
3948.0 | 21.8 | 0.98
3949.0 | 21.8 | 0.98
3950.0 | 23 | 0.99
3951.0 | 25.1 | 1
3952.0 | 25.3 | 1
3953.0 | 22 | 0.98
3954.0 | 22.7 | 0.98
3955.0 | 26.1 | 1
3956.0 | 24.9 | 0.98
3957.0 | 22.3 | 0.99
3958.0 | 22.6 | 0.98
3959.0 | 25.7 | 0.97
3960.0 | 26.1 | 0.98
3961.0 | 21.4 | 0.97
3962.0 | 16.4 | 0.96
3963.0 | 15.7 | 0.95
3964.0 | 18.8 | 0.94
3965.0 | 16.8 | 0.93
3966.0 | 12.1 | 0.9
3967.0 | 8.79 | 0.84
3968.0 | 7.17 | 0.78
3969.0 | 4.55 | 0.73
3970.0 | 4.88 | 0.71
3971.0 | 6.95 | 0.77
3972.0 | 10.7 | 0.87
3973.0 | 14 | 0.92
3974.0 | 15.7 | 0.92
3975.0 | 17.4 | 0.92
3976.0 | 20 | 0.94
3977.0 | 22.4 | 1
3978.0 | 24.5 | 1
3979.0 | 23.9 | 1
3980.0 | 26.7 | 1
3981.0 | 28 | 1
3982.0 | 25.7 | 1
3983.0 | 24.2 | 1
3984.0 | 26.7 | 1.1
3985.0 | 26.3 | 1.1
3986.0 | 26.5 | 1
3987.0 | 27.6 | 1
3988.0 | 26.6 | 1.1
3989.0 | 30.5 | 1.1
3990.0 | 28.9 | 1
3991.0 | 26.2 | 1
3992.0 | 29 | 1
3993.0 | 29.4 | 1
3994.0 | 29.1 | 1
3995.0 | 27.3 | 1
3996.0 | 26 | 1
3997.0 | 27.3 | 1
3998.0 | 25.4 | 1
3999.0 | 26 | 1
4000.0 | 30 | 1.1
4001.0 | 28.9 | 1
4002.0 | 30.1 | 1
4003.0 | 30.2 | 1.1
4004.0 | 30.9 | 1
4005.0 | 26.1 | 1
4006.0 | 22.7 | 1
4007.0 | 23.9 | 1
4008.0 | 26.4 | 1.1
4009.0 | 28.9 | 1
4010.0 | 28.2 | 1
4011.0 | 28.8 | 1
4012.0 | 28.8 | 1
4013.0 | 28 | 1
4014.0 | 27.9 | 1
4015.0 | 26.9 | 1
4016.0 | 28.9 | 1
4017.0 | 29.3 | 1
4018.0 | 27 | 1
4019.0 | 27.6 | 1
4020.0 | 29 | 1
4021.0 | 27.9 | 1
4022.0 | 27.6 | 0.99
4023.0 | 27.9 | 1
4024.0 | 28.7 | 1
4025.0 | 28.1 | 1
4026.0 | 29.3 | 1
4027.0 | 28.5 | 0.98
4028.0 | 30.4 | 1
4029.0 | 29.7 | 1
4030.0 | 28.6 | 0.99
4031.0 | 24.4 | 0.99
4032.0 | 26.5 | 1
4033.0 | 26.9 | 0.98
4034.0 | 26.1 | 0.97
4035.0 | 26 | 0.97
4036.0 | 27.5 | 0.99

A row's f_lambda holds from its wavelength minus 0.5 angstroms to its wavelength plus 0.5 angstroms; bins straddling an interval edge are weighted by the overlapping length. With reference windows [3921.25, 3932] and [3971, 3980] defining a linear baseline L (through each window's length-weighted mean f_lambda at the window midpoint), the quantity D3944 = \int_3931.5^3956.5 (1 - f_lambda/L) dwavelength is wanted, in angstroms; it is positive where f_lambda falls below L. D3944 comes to 1.8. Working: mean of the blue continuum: 17.5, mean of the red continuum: 18.4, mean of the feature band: 16.6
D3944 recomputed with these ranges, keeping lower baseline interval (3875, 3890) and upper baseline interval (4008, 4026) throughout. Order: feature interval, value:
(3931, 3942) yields 6.70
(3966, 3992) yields 5.97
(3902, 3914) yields -0.18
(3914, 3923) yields -0.21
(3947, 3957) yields 0.40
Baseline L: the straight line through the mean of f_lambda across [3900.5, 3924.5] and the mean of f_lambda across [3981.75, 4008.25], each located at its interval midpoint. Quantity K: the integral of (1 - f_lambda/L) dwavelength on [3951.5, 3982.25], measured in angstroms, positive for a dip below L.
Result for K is 8.5 angstroms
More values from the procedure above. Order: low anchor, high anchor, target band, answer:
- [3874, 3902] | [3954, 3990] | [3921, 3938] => 6.11 angstroms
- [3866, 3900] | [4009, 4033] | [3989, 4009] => -0.42 angstroms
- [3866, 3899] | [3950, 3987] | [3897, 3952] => 4.44 angstroms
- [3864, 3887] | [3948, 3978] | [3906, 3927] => -2.34 angstroms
